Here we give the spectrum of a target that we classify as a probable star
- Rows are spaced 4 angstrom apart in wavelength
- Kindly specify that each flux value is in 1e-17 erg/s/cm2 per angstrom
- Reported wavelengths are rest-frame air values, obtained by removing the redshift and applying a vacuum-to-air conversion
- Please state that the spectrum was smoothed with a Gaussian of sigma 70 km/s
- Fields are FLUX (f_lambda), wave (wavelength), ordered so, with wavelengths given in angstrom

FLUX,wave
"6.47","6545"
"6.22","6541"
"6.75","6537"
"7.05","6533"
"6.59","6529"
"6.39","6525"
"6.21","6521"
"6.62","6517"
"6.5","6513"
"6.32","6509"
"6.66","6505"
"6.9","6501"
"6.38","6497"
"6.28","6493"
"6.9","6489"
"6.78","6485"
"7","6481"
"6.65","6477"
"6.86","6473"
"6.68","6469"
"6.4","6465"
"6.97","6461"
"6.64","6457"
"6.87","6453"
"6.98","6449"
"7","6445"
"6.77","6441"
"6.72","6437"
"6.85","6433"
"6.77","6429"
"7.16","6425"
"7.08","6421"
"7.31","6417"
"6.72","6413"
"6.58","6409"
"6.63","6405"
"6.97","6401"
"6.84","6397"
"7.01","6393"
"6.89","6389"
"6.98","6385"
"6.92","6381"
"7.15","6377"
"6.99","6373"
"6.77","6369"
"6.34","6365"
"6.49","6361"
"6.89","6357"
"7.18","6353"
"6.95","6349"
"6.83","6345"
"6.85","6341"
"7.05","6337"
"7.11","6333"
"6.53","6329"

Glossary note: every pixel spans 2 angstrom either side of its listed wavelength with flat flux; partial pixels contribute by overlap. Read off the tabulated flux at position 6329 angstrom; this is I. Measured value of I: 6.53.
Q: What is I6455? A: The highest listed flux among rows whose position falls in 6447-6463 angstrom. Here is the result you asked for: 6.98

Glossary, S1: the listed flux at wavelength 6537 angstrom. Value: 6.75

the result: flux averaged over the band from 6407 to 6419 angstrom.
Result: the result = 6.87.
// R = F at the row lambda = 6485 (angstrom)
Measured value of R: 6.78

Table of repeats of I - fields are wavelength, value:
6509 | 6.32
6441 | 6.77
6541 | 6.22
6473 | 6.86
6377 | 7.15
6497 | 6.38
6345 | 6.83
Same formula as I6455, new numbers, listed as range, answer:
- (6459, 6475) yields 6.97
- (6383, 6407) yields 7.01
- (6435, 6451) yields 7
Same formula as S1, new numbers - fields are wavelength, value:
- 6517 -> 6.62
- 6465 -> 6.4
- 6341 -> 6.85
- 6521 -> 6.21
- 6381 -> 6.92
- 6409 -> 6.58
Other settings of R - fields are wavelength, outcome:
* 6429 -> 6.77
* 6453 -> 6.87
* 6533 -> 7.05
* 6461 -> 6.97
